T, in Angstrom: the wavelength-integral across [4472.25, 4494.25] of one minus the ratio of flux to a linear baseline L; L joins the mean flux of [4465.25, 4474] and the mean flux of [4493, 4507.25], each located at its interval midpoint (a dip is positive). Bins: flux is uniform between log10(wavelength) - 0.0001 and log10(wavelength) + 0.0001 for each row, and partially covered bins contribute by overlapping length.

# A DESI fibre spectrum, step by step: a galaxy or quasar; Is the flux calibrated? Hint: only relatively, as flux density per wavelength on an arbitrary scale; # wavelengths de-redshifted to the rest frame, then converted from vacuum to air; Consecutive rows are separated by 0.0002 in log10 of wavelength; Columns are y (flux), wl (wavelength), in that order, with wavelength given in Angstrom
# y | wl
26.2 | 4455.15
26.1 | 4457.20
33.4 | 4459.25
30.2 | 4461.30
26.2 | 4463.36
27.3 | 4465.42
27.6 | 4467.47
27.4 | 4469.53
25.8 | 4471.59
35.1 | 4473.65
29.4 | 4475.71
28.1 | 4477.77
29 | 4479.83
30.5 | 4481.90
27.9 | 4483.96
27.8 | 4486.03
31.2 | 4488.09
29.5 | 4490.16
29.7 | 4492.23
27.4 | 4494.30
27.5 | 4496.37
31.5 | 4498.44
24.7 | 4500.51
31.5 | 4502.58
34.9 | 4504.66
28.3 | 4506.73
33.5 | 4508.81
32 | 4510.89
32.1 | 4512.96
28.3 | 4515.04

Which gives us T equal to -0.6 Angstrom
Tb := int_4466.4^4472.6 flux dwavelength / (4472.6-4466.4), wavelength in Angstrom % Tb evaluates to 27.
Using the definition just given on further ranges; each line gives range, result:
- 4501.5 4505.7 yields 33.1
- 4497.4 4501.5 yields 28.2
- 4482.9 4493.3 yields 29.2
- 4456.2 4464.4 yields 29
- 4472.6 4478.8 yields 30.9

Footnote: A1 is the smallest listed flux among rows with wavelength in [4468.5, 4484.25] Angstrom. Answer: 25.8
